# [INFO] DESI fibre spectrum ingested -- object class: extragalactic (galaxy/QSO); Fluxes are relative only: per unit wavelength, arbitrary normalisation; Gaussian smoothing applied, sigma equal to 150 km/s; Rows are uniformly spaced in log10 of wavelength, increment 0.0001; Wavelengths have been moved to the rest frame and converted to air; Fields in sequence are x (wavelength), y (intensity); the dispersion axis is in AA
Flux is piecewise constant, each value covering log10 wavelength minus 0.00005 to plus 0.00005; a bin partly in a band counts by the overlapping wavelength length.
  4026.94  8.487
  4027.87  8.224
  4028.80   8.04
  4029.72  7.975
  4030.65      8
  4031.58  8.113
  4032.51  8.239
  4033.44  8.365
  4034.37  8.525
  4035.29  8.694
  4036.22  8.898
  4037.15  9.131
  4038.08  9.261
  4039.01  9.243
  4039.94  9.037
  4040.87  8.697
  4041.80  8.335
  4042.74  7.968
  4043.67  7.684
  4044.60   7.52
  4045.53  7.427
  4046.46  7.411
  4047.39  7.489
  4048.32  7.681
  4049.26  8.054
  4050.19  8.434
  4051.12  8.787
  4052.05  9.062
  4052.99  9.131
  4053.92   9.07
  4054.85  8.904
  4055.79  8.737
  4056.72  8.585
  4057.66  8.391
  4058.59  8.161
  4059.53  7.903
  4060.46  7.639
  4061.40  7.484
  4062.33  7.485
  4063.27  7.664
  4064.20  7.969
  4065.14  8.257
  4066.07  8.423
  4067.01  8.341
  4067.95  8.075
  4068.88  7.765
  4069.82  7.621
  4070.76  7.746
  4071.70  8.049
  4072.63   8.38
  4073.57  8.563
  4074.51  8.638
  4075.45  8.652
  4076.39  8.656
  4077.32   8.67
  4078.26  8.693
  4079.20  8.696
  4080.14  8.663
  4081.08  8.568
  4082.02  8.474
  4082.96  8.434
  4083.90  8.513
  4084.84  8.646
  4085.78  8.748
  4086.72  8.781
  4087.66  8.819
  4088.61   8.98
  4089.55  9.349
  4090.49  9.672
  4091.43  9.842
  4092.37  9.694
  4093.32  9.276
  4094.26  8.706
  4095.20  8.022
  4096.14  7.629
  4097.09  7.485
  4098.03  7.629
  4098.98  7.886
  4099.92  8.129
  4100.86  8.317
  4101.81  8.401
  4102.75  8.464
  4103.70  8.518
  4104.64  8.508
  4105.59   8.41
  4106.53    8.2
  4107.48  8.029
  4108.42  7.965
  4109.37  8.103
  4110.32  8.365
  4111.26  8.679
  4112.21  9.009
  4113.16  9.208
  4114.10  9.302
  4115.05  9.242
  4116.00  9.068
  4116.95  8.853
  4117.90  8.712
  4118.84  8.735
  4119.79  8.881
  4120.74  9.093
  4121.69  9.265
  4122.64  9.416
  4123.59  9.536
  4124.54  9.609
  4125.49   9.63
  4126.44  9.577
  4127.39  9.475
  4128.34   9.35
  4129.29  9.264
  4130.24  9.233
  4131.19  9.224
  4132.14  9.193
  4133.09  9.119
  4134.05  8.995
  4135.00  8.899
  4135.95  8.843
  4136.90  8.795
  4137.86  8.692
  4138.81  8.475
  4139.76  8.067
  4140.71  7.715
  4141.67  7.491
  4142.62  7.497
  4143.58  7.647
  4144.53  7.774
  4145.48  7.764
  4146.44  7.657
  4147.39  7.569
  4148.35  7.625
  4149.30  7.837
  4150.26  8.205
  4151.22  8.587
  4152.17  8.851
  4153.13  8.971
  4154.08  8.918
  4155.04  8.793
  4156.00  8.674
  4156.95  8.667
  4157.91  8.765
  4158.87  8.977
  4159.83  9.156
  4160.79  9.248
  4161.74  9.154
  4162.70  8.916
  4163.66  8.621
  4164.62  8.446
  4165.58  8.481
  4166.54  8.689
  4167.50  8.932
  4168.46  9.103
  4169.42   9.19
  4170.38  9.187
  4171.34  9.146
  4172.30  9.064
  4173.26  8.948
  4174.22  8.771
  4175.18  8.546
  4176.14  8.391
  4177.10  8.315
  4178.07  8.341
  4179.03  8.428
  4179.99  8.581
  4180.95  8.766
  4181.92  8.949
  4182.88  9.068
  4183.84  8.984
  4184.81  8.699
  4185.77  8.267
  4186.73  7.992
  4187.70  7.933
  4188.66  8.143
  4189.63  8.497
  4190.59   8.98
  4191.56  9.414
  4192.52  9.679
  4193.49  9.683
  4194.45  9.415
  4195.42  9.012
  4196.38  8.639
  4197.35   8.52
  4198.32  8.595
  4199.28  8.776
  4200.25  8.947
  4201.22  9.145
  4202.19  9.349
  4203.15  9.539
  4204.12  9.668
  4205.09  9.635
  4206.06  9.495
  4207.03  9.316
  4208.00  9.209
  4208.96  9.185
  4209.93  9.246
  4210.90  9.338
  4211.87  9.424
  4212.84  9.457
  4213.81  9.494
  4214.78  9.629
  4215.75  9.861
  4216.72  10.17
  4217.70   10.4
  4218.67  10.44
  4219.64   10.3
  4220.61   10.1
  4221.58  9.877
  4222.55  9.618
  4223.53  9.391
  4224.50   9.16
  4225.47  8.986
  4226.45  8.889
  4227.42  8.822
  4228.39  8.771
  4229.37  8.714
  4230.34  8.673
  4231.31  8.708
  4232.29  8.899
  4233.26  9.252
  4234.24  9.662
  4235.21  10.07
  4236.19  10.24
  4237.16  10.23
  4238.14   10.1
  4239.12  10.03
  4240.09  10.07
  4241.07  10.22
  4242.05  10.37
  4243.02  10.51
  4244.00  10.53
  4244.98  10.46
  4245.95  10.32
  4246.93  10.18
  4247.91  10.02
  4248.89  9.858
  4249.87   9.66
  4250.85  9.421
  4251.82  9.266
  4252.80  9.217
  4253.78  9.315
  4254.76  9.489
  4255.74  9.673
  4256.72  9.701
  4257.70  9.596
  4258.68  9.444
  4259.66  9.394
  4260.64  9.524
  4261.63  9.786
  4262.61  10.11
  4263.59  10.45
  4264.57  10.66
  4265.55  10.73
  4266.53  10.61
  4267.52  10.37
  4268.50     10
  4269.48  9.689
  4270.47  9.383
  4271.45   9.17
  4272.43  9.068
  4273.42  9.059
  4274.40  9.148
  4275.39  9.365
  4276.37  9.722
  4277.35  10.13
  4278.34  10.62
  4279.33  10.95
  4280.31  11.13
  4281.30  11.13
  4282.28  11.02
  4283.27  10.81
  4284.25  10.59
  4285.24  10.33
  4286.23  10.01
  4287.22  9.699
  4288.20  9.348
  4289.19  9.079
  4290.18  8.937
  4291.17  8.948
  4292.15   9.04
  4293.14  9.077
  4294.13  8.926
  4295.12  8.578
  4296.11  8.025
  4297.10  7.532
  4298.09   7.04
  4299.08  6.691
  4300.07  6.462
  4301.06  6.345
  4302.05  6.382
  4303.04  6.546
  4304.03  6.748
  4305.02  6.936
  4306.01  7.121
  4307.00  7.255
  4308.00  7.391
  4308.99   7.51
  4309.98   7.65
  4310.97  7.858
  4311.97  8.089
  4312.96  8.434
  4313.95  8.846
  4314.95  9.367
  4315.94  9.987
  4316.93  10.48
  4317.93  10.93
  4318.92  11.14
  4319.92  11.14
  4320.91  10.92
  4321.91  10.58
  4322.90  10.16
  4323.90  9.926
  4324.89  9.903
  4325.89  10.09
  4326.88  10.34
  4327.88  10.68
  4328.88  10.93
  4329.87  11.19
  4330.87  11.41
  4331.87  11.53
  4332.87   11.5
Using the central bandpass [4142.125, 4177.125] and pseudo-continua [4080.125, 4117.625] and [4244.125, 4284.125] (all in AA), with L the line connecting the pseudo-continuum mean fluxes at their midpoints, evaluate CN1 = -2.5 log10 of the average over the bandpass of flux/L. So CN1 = 0.07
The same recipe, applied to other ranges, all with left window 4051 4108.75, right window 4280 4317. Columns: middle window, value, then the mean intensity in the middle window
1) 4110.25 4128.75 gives -0.088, 9.17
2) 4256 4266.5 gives -0.171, 9.97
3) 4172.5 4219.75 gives -0.074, 9.09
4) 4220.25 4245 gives -0.133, 9.61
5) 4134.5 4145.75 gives 0.040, 8.15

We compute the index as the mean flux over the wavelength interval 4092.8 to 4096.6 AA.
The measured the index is 8.43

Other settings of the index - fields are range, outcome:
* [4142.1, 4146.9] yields 7.67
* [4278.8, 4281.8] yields 11.1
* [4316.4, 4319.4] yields 10.8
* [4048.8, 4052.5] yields 8.6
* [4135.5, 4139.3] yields 8.7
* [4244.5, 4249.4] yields 10.2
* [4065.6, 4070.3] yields 8.04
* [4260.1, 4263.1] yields 9.78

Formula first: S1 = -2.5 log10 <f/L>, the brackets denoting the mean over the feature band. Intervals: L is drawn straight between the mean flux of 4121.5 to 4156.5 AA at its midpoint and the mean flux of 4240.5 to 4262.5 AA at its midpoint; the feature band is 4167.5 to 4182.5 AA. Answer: 0.03 mag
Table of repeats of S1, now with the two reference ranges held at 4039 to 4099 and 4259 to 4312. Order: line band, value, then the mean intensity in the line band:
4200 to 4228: -0.086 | 9.52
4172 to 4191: 0.016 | 8.58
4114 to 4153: -0.016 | 8.7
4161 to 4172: -0.031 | 8.91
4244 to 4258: -0.099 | 9.76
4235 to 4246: -0.158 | 10.3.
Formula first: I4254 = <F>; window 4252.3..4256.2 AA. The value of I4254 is 9.42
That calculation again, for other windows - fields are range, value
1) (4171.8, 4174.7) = 8.94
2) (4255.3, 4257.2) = 9.69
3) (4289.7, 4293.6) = 9.01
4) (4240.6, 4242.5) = 10.3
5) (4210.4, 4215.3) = 9.47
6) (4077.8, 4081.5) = 8.65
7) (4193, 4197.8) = 9.06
